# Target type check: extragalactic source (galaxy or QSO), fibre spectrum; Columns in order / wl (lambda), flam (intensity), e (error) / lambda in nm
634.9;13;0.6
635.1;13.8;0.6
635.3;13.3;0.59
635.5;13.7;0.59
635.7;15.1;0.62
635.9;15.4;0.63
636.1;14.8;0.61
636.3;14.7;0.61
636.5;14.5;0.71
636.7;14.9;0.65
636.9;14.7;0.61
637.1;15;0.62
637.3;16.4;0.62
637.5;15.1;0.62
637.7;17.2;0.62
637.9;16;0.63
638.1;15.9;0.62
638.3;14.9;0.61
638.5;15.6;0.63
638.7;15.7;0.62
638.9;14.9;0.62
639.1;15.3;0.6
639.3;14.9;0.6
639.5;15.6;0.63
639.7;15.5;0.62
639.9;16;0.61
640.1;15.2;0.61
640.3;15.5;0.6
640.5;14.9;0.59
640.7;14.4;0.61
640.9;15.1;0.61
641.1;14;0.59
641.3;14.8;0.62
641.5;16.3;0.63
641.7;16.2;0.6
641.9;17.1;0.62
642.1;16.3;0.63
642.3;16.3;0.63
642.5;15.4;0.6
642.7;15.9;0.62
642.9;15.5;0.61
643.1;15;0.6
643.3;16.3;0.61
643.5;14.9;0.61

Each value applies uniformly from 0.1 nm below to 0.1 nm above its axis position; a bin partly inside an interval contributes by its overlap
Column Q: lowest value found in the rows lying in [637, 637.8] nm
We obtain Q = 15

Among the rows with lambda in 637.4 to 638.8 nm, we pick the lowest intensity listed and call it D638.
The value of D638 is 14.9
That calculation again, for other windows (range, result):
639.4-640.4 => 15.2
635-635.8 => 13.3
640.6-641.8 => 14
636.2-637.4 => 14.5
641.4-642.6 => 15.4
